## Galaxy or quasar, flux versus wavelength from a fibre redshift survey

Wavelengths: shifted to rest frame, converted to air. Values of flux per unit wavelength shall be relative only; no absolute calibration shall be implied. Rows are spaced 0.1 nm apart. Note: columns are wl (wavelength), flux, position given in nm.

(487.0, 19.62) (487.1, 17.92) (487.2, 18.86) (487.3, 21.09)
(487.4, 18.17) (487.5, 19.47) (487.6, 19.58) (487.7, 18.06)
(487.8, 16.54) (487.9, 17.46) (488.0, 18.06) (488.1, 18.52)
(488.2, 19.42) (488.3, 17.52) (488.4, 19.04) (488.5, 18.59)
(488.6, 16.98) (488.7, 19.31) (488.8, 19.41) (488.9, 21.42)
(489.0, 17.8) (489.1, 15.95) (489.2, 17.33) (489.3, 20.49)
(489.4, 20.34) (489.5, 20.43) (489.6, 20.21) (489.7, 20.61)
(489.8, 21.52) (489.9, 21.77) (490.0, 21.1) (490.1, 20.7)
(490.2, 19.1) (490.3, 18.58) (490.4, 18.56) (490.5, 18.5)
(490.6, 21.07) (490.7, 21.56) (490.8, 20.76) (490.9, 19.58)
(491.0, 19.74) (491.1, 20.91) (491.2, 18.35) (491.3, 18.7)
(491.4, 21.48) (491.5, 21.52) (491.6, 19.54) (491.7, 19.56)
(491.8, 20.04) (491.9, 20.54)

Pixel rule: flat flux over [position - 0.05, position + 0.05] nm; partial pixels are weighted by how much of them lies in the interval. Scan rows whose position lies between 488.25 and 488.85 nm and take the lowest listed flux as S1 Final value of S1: 16.98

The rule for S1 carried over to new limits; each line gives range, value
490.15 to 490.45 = 18.56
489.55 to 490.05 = 20.21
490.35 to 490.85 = 18.5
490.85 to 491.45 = 18.35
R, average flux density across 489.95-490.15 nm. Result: 20.9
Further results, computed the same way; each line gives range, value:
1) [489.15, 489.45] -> 19.4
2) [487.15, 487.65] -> 19.4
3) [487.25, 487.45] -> 19.6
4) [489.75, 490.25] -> 20.8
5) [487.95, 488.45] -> 18.5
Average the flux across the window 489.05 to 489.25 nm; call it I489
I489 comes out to 16.6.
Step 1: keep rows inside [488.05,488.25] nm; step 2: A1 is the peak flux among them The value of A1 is 19.42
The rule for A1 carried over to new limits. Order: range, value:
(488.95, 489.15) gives 17.8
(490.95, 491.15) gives 20.91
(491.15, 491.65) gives 21.52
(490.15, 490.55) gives 19.1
